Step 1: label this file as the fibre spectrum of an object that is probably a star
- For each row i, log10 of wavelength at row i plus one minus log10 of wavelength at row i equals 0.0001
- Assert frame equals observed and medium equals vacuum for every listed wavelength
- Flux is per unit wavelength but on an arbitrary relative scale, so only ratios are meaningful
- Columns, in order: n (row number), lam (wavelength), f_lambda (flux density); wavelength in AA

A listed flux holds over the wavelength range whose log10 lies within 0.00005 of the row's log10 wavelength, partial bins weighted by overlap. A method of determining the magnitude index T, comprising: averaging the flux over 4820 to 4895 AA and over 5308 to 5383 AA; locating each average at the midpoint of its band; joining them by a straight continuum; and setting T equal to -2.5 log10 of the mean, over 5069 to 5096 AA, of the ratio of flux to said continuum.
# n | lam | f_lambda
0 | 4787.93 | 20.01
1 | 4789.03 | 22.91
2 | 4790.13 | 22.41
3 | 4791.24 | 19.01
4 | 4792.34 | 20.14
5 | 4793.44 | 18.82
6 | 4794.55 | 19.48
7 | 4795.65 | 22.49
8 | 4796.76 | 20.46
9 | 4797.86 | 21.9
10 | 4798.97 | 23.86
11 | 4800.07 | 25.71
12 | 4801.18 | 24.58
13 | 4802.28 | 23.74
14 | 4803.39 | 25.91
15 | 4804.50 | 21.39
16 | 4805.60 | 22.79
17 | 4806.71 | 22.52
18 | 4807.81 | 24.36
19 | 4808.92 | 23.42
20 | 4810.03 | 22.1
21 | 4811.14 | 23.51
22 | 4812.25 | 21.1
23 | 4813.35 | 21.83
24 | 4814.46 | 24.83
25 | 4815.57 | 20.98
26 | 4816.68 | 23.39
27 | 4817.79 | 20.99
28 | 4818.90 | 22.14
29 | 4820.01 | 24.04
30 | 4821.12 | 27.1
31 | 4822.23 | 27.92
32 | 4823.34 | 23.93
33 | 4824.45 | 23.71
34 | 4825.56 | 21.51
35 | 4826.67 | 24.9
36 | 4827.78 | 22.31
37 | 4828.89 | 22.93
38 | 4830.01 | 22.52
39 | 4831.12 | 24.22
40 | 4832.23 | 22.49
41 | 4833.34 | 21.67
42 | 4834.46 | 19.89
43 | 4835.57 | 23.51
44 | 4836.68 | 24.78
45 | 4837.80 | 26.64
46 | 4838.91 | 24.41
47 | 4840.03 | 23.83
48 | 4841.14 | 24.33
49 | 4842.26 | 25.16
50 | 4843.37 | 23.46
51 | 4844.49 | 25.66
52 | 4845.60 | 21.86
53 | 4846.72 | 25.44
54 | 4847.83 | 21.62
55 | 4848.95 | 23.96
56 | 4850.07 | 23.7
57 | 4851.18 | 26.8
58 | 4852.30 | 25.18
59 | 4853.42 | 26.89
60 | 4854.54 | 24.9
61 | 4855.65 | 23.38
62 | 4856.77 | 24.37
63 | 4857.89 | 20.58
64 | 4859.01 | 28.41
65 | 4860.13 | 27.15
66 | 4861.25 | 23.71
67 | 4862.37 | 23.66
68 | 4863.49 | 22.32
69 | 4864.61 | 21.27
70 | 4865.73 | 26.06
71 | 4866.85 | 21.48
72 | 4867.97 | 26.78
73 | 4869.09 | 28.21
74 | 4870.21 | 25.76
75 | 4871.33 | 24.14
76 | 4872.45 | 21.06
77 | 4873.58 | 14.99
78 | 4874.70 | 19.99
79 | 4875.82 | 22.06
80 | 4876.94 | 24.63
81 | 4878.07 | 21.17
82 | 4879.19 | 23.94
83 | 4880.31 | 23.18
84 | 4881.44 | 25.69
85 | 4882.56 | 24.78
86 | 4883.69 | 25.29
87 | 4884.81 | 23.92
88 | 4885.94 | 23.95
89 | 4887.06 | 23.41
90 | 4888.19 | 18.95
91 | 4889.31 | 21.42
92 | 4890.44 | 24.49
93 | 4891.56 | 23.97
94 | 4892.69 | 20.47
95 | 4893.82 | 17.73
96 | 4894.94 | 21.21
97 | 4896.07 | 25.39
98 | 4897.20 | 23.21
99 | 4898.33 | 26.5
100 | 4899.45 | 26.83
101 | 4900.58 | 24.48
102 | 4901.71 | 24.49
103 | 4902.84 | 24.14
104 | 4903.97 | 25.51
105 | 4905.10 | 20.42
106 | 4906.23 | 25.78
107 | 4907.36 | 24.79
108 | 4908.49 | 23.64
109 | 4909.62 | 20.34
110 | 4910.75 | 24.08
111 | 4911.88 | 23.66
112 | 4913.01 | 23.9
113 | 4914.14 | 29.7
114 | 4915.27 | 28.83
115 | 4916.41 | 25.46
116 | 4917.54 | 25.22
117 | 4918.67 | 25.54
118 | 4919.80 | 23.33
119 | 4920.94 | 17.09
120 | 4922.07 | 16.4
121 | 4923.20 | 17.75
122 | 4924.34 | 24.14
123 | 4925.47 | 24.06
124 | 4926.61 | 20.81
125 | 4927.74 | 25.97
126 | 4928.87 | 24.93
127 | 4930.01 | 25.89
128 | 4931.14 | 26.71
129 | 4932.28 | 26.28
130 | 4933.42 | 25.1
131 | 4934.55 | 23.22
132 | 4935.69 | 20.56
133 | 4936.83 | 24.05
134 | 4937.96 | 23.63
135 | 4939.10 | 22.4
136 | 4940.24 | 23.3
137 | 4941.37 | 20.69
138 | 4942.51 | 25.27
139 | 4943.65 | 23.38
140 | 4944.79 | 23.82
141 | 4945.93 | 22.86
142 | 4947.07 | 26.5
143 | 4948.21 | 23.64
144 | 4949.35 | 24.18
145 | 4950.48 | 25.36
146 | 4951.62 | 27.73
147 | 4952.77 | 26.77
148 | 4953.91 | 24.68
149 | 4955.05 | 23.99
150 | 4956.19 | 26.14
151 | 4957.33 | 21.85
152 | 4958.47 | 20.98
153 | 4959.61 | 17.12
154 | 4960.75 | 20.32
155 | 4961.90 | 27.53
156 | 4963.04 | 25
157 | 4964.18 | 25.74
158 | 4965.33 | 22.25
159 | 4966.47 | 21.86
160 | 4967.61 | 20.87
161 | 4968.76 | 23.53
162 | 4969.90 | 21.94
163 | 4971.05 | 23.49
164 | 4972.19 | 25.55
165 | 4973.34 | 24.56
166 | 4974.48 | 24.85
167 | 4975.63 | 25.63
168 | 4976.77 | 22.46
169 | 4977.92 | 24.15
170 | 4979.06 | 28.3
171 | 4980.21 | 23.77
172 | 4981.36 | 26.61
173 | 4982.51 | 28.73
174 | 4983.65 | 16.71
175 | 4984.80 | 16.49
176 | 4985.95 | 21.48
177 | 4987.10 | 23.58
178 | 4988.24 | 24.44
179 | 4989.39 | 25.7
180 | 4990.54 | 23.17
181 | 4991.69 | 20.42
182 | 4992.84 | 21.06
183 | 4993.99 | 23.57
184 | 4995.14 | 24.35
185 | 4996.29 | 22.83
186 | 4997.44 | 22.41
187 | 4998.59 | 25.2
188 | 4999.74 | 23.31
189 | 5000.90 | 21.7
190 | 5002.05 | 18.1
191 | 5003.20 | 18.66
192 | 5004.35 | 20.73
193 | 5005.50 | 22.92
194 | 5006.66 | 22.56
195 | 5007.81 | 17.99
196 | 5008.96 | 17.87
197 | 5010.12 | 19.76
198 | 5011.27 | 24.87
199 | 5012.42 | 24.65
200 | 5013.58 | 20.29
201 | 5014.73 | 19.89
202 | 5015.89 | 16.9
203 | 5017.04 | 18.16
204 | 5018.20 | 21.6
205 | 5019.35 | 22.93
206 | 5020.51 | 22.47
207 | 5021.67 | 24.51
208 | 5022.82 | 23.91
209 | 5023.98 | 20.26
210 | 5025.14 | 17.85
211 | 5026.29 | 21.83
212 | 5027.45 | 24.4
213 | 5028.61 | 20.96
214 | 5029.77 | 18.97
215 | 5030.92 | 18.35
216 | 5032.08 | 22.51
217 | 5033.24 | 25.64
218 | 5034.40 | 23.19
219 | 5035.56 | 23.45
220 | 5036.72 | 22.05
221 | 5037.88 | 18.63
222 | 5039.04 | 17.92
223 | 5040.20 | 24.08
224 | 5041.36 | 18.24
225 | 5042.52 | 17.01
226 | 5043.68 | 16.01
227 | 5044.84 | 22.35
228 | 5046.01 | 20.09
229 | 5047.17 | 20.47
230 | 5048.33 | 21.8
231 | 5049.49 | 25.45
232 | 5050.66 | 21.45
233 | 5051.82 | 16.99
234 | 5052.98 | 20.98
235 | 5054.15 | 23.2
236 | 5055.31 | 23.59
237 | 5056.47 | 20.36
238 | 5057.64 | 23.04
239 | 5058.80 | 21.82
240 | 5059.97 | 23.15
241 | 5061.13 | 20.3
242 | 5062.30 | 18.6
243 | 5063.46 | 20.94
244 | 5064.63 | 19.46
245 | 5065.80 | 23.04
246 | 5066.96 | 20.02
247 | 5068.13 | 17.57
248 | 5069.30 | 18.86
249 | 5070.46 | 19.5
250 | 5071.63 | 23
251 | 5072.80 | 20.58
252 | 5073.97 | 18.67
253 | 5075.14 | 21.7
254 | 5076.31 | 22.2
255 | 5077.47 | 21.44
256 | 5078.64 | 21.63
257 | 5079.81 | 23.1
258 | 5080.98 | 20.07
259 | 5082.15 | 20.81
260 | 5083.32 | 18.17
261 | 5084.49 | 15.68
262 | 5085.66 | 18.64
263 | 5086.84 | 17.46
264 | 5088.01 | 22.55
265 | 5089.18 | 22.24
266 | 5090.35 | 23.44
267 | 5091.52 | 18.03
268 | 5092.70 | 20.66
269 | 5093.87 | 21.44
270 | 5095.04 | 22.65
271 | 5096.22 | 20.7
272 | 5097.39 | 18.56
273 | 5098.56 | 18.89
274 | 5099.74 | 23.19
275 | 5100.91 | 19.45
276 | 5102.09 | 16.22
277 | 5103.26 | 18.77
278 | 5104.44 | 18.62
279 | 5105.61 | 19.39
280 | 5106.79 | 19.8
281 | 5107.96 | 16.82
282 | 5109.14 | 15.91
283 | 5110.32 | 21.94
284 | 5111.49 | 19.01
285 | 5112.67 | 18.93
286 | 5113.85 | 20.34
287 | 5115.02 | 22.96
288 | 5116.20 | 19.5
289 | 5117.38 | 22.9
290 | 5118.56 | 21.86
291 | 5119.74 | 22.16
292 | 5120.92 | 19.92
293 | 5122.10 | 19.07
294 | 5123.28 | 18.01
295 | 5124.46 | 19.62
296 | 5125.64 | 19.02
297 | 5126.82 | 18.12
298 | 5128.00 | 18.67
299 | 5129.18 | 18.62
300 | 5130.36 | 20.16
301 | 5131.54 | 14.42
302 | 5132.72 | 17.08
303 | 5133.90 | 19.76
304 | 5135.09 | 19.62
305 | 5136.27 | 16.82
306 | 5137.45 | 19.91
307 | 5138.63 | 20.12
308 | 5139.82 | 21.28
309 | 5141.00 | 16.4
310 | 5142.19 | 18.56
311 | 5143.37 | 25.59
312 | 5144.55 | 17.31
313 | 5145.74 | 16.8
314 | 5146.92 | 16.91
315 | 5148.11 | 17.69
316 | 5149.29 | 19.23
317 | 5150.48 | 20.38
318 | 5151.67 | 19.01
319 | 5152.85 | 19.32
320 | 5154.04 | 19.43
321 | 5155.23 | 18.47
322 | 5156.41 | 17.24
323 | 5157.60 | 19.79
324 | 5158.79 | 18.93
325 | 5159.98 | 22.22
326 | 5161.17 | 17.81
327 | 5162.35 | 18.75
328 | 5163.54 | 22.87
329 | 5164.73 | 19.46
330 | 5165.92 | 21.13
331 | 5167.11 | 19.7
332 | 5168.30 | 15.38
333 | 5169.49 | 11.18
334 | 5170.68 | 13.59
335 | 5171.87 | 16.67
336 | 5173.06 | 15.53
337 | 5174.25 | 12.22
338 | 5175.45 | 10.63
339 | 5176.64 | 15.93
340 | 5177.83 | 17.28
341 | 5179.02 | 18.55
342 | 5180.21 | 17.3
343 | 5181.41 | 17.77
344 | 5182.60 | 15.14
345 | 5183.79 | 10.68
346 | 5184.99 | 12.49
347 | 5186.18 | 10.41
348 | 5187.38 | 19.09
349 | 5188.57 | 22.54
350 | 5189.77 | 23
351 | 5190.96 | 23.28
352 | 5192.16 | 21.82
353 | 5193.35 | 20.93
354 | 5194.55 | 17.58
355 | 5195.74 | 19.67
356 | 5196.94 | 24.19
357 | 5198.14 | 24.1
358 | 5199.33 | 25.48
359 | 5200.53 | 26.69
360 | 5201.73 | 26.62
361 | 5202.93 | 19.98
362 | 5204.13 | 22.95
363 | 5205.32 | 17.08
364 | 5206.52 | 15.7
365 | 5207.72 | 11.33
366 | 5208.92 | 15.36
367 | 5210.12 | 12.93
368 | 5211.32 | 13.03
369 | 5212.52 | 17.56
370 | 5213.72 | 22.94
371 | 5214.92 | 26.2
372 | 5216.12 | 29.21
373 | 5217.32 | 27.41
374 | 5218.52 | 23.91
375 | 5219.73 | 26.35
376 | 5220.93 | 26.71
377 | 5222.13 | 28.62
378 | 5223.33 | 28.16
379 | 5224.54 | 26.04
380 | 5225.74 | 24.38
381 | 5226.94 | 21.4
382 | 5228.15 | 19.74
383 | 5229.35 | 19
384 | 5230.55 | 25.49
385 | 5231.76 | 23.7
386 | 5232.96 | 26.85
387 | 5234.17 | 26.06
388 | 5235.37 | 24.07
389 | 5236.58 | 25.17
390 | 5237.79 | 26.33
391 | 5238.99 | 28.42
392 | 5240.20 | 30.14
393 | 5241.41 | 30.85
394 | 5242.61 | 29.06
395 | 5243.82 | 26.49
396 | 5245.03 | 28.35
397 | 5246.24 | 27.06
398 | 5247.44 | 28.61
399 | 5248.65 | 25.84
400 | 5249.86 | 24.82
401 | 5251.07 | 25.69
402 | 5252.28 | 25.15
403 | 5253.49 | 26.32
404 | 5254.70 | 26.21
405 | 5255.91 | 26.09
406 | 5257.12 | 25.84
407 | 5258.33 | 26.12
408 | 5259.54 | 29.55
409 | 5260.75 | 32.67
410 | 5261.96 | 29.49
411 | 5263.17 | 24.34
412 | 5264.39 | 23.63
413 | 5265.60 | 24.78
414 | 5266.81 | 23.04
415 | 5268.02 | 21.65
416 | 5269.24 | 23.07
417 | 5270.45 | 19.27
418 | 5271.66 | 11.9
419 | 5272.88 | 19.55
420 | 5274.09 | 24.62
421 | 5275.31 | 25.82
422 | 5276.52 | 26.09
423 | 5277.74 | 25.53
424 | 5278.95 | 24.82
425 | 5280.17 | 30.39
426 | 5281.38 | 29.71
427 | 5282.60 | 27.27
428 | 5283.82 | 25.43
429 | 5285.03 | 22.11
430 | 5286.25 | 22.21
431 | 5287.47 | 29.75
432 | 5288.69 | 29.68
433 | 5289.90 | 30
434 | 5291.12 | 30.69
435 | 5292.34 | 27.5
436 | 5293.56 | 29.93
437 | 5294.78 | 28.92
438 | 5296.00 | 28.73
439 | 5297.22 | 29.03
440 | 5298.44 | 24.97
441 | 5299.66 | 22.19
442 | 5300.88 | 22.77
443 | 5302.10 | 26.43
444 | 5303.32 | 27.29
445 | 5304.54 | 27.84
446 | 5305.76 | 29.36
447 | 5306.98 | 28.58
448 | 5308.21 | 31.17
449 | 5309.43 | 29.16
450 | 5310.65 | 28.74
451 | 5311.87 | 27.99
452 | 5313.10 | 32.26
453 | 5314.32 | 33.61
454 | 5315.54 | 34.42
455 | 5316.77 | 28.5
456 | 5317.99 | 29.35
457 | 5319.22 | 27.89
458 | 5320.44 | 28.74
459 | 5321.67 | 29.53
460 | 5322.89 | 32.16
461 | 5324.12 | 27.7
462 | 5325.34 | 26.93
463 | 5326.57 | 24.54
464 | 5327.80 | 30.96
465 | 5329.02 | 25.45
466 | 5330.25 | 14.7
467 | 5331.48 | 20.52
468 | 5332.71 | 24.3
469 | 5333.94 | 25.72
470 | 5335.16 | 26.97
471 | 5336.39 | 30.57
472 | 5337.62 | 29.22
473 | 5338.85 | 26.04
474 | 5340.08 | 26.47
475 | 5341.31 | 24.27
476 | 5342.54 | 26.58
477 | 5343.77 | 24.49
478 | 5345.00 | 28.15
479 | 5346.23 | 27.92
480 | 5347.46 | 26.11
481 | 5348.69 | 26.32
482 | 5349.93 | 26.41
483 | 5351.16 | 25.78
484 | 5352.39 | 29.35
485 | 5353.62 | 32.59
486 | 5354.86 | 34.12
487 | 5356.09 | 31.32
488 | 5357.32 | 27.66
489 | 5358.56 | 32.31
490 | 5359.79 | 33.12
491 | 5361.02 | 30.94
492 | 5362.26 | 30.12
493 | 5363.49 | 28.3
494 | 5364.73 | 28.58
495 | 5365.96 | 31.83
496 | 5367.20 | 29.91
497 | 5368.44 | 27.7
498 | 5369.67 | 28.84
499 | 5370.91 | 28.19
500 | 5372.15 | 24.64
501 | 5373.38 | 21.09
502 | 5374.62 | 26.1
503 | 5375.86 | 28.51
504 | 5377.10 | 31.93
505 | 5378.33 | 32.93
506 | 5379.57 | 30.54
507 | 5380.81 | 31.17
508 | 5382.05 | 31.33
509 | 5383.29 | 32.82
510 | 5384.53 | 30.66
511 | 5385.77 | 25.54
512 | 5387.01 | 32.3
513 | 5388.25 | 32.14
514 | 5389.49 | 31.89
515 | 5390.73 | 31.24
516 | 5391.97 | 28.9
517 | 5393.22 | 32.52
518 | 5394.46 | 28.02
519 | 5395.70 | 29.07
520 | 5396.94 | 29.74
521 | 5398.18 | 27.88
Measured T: 0.25 mag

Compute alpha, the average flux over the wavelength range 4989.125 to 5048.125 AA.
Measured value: 21.3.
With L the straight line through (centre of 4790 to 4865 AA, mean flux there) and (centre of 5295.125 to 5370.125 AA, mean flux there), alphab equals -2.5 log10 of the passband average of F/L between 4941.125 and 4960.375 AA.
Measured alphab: 0.03 mag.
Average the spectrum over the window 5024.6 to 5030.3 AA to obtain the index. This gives 20.8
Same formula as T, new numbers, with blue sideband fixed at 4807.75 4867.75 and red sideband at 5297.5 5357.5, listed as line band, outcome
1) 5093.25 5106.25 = 0.29 mag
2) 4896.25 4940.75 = 0.02 mag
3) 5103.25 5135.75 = 0.32 mag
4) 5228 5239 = 0.10 mag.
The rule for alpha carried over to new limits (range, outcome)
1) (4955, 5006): 23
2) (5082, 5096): 20.1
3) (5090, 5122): 20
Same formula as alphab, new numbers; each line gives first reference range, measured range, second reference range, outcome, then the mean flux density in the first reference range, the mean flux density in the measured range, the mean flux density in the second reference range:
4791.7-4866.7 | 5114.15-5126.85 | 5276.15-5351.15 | 0.26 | 23.5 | 20.4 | 27.4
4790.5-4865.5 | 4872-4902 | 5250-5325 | 0.05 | 23.4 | 22.9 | 26.9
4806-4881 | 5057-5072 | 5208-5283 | 0.17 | 23.6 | 20.7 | 24.9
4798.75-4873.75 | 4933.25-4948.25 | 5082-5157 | -0.06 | 23.8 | 23.4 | 19.4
